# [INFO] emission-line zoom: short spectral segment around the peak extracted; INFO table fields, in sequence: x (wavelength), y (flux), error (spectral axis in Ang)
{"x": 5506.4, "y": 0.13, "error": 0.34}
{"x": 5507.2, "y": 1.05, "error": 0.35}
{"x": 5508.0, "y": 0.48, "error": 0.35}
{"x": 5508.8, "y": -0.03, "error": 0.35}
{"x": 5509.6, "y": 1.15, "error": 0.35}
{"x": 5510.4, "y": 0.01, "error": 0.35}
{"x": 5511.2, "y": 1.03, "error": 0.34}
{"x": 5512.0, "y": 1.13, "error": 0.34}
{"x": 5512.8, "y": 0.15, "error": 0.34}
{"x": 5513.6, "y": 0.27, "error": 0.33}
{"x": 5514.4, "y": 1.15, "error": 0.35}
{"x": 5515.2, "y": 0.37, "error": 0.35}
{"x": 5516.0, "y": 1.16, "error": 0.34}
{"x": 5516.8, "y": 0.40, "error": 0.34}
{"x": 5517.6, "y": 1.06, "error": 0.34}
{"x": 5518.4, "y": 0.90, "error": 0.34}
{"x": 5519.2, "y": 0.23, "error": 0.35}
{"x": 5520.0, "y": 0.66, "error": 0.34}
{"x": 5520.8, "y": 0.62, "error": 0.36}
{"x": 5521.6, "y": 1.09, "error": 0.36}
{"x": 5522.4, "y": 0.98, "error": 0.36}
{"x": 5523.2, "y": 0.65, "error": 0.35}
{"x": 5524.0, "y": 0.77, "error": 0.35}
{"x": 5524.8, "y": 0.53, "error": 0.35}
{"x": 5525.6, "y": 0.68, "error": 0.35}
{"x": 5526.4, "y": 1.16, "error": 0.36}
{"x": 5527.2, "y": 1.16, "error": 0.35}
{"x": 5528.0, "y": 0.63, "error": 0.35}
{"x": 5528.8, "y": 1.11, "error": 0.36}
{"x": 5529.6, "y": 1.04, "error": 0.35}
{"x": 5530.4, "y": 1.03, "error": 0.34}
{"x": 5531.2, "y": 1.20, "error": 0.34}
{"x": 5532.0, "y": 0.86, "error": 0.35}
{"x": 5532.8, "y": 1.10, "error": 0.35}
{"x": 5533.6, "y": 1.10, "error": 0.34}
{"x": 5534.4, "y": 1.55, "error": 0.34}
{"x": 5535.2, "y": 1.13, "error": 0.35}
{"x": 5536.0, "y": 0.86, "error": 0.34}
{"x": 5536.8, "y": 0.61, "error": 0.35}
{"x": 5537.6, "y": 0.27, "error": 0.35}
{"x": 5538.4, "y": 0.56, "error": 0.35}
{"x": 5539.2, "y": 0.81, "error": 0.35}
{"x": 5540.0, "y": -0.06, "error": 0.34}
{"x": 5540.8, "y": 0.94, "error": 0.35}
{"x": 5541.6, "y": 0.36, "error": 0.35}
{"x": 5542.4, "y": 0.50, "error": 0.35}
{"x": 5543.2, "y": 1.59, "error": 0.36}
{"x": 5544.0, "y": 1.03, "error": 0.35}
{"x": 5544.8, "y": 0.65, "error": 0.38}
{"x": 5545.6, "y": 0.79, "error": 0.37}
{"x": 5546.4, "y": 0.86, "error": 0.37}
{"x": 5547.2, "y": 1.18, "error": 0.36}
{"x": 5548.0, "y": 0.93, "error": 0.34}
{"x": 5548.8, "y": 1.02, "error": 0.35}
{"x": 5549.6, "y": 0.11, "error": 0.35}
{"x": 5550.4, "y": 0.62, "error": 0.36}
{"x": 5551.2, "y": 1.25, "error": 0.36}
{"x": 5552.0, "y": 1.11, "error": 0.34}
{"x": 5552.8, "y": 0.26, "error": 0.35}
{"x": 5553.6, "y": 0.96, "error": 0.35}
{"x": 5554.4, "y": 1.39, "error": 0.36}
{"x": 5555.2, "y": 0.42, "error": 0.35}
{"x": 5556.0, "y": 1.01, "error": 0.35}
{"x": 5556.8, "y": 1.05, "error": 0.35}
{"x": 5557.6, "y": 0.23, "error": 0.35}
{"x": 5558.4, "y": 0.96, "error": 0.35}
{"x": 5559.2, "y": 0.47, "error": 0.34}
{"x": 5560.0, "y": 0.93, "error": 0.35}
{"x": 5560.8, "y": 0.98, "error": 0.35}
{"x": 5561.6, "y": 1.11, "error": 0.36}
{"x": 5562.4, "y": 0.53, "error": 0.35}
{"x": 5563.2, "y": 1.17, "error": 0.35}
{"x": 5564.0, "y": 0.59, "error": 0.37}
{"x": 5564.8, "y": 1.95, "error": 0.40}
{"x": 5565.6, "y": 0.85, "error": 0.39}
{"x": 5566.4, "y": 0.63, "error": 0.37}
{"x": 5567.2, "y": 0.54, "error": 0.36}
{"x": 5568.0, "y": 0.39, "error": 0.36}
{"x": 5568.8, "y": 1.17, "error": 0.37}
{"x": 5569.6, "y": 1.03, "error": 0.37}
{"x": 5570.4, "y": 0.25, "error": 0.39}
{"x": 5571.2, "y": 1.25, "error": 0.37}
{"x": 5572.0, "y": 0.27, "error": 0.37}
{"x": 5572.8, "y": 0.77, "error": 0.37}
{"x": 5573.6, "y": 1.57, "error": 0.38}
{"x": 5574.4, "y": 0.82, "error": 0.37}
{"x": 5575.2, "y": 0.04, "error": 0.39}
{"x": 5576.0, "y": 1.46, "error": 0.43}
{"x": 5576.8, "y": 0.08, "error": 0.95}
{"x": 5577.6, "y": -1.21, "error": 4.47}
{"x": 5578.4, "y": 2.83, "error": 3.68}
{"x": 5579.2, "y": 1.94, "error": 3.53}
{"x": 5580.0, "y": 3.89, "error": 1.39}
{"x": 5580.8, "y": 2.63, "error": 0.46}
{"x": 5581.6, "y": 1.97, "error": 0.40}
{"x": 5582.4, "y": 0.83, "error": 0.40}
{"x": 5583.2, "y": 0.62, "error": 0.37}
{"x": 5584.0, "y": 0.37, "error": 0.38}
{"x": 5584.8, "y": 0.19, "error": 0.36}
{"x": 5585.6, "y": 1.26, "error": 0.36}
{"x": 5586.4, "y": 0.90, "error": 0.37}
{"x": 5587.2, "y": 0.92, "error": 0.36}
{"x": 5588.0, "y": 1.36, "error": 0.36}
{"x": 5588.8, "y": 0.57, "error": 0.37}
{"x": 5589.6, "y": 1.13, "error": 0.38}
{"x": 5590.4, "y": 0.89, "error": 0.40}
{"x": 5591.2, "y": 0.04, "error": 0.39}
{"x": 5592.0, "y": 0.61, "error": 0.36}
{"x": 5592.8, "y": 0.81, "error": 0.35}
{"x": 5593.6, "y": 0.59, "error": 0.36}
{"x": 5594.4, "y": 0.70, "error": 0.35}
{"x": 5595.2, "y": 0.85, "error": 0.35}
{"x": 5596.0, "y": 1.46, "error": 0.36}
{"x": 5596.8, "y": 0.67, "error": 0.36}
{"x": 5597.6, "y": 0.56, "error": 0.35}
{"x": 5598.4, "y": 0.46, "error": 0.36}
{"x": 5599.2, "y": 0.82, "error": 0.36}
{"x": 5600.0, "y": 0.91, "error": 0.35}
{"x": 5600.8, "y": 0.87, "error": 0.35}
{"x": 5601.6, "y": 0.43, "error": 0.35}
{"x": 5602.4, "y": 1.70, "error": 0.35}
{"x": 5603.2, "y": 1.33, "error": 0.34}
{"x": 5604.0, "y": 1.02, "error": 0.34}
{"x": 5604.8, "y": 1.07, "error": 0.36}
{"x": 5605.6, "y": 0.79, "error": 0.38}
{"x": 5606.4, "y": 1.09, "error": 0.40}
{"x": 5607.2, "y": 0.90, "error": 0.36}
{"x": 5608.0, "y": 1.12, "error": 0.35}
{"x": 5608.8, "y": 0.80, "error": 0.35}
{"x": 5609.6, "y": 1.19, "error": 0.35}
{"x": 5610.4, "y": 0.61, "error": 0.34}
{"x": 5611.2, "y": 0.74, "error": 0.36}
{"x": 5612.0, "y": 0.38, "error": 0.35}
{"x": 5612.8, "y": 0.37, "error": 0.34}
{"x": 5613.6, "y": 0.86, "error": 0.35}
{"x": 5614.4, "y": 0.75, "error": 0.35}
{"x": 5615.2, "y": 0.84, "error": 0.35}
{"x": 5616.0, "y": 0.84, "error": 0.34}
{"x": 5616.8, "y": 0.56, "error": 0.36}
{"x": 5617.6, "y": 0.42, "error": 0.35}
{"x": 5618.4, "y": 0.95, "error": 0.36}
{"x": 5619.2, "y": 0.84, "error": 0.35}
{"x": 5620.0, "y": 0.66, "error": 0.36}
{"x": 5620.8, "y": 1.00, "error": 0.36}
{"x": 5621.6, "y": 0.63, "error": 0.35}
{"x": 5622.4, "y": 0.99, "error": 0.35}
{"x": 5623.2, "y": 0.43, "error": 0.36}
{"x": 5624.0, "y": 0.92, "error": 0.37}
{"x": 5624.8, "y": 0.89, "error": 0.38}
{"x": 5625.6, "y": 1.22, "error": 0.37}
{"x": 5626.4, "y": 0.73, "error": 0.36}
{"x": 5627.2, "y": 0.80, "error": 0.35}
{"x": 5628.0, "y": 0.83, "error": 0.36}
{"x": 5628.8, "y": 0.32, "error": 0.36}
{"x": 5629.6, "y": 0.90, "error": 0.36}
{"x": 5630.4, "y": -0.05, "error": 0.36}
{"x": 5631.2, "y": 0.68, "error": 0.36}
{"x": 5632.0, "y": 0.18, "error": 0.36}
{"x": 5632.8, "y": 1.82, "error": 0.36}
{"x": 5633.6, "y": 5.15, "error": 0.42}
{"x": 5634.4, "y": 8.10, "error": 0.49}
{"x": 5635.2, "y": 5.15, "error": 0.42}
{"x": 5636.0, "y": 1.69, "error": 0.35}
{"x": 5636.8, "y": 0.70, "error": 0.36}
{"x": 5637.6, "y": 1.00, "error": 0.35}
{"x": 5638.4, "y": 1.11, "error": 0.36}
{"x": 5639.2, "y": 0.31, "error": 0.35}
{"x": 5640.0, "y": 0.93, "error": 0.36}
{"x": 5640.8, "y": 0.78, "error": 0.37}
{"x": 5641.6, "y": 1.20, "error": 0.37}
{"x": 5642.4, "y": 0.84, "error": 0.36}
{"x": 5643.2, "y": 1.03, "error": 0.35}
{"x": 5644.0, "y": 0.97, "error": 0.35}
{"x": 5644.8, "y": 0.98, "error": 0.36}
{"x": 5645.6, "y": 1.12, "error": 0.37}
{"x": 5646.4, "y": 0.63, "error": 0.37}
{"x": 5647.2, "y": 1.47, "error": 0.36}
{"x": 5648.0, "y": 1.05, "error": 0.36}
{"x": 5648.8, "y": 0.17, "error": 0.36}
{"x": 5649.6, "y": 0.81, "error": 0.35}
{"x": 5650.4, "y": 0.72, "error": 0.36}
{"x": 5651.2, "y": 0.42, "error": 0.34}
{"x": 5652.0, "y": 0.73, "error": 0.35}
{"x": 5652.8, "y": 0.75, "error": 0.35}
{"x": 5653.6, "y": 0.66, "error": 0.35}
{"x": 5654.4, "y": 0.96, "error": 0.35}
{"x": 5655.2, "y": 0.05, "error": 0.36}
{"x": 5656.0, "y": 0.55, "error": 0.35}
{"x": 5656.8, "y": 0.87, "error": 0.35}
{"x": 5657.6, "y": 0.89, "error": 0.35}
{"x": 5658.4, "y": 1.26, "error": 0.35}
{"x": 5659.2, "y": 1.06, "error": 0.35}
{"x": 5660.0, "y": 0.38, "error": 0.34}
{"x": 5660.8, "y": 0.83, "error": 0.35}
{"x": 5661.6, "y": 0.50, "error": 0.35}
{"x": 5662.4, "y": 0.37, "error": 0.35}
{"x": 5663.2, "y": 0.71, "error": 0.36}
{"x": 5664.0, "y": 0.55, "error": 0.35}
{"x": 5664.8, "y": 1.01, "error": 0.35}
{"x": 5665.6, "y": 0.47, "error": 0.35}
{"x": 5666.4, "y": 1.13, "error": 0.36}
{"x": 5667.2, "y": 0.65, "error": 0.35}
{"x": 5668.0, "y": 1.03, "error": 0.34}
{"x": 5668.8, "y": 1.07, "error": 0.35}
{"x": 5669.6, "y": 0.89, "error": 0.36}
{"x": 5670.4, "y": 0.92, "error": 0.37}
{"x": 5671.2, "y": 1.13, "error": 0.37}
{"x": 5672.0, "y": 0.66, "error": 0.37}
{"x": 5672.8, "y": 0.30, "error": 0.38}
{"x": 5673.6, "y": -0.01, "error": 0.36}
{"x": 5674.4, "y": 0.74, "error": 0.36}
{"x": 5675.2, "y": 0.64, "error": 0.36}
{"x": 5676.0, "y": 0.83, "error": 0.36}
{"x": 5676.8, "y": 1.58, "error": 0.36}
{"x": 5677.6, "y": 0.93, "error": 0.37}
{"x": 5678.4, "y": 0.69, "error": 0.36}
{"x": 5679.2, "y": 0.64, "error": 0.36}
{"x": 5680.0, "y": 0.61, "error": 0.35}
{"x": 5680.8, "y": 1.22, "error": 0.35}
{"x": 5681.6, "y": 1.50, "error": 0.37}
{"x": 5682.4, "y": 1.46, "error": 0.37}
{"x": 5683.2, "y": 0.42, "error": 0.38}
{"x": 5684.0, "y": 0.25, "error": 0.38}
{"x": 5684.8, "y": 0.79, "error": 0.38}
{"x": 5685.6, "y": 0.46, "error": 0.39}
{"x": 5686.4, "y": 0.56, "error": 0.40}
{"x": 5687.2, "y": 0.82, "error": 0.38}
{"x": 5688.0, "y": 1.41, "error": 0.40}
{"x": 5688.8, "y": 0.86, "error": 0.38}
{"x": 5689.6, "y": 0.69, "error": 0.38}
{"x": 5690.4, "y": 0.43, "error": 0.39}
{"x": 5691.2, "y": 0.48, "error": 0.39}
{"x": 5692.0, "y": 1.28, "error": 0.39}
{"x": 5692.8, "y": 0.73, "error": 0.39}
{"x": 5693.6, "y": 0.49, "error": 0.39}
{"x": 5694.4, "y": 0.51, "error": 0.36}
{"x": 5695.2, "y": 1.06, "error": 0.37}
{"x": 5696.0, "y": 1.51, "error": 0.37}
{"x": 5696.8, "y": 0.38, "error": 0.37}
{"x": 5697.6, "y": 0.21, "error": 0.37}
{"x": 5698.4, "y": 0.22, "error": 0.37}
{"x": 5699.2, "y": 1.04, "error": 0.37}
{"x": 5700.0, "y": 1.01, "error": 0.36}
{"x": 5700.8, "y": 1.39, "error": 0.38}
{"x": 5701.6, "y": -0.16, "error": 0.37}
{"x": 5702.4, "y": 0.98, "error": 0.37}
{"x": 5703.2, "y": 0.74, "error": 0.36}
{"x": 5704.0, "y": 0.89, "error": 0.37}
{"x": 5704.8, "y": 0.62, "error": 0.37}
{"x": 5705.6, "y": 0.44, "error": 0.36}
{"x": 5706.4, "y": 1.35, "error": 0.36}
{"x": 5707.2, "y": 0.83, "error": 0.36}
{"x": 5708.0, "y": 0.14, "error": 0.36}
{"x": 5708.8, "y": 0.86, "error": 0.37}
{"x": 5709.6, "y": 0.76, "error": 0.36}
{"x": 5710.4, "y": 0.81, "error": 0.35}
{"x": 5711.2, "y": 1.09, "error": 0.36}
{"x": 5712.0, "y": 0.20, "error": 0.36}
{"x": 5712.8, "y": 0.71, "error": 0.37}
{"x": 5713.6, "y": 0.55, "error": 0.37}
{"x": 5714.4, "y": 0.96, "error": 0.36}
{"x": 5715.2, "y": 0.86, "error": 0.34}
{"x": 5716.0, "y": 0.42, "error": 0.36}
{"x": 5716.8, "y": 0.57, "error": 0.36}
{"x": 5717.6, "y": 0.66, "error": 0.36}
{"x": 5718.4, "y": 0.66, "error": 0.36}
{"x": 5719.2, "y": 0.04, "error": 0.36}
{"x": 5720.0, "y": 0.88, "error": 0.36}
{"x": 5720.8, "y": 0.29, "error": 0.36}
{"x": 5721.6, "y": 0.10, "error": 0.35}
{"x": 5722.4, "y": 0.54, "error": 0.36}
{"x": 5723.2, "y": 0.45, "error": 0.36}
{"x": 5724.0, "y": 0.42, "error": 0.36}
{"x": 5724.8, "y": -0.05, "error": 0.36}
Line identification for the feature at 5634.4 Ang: [O III] 5007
